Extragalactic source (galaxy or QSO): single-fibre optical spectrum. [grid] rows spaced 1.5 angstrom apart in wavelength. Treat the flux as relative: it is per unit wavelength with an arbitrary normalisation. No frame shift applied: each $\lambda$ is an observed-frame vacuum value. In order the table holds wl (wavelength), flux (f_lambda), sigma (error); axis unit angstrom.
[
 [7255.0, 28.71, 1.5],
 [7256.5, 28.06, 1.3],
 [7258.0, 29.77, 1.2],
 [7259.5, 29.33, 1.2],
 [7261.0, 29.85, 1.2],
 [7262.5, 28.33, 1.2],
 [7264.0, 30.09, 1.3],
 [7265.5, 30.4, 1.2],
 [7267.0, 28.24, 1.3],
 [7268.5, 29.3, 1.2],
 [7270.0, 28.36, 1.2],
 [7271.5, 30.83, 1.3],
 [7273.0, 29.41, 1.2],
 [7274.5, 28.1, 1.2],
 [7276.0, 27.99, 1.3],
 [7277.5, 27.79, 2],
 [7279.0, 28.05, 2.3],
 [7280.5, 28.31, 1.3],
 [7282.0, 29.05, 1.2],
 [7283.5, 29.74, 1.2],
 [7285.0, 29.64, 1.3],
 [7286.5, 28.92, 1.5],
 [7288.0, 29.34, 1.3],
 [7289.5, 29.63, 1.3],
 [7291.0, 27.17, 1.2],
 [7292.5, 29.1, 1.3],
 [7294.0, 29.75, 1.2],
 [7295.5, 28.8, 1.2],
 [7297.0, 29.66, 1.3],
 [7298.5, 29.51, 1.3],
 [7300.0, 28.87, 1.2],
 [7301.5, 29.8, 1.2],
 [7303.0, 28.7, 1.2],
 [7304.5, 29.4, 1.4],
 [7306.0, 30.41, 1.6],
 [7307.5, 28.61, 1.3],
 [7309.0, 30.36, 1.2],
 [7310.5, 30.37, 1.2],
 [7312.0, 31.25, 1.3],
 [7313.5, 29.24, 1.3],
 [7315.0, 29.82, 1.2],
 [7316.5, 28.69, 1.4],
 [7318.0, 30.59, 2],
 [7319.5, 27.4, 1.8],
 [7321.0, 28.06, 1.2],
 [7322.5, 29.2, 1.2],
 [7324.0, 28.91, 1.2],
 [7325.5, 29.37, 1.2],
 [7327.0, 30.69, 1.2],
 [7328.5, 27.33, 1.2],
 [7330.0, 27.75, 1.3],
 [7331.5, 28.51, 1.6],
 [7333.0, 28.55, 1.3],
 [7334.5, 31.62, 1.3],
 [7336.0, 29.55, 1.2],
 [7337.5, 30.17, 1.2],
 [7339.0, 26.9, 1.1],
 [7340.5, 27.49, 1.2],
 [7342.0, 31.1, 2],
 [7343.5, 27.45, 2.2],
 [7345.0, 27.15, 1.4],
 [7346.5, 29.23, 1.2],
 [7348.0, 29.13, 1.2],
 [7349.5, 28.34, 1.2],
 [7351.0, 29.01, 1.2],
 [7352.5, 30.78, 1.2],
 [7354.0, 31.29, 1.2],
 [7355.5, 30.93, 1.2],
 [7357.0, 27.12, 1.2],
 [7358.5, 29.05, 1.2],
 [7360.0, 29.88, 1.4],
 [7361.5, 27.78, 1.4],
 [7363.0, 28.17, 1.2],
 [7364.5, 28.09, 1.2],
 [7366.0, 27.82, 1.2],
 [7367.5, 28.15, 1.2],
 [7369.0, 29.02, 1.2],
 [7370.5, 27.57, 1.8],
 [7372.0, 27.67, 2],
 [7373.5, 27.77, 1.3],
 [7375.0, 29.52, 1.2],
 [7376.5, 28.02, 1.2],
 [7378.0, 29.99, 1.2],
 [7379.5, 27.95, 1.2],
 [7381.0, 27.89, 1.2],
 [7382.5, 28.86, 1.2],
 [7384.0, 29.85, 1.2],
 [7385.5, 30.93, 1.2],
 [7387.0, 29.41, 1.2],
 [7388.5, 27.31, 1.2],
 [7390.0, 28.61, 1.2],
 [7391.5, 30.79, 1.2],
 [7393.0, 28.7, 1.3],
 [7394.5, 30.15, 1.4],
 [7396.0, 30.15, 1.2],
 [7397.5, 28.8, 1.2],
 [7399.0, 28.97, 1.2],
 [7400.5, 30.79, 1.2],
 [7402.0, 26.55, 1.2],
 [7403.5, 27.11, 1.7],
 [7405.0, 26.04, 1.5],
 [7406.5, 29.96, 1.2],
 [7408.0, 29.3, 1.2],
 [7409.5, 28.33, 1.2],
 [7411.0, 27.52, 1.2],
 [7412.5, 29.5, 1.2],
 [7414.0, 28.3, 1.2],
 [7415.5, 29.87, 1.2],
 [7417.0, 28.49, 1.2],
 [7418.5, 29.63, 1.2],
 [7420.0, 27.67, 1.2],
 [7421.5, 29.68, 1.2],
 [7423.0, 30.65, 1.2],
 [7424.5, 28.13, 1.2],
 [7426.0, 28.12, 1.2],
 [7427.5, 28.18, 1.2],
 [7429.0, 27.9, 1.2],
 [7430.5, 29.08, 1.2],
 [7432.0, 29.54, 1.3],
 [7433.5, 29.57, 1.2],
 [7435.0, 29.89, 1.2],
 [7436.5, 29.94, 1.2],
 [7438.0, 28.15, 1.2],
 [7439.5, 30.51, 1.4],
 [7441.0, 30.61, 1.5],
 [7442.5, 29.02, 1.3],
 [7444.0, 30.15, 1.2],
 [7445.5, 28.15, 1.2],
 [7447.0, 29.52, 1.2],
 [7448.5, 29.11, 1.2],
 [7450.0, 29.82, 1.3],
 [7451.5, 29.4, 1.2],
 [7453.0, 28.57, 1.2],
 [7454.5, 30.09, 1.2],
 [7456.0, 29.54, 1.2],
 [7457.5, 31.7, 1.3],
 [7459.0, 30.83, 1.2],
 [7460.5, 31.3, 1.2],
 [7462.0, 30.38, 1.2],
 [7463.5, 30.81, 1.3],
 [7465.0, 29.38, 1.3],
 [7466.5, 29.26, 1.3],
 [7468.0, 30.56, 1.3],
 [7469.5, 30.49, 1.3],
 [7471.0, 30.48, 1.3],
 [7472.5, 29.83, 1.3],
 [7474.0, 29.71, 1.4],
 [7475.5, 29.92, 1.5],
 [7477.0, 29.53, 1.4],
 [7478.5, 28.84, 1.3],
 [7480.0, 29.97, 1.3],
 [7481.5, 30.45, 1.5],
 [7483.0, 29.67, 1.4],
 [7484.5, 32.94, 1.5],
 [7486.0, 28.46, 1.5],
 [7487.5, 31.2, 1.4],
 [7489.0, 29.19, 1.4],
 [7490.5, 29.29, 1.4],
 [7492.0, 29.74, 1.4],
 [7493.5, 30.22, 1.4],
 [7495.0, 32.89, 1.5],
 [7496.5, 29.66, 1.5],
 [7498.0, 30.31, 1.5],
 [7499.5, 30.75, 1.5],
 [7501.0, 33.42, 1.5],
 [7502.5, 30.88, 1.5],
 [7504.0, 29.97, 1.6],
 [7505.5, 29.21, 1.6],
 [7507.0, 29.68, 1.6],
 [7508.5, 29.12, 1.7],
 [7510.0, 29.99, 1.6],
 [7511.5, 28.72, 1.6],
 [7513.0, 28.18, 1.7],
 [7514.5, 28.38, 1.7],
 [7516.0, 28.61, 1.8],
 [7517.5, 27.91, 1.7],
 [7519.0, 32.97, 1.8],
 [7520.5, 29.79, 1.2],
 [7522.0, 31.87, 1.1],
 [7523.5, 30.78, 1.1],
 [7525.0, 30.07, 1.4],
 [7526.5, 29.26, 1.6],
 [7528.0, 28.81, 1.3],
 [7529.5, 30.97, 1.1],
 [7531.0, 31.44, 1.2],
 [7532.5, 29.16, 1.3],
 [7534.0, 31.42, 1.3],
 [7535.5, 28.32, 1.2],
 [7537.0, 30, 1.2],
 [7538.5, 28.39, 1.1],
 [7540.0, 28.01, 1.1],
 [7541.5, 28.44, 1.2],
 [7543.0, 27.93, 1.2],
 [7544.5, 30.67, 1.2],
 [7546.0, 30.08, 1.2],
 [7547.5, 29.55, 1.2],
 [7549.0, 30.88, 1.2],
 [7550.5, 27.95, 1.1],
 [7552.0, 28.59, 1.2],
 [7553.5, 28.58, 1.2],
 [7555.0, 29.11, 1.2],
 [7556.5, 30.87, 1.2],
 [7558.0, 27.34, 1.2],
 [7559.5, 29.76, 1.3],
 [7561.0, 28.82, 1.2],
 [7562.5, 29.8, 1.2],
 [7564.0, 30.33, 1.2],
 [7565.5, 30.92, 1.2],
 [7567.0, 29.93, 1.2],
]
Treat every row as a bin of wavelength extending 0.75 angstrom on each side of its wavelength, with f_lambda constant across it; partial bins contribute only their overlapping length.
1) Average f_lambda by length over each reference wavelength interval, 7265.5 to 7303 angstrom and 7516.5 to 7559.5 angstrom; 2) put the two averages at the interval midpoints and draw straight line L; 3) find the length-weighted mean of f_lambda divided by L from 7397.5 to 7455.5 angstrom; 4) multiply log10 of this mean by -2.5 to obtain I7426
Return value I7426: 0.01 mag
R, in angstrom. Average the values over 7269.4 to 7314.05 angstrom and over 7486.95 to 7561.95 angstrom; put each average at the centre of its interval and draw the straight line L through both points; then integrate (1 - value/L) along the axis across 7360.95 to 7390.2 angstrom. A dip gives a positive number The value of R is 0.87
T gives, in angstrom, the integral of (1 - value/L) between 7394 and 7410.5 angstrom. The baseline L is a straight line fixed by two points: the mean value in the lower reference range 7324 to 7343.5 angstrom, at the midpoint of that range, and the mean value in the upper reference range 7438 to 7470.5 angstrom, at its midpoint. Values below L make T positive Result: 0.46 angstrom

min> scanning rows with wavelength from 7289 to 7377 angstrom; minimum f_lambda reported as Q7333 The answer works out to 26.9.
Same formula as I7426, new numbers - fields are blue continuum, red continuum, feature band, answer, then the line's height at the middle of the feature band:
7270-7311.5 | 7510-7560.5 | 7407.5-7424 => 0.01 mag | 29.3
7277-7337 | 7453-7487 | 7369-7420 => 0.03 mag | 29.7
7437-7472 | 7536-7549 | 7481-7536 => -0.02 mag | 29.5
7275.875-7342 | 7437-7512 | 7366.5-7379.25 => 0.04 mag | 29.5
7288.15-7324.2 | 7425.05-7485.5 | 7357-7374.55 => 0.05 mag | 29.5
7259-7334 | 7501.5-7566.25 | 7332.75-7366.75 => 0.01 mag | 29.2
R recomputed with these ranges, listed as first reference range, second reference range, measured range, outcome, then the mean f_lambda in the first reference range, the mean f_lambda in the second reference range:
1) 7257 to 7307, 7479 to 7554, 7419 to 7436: 0.4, 29.1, 29.9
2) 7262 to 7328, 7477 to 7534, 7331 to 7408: 1.7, 29.2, 30.1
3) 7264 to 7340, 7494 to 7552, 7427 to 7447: 0.2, 29.1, 29.8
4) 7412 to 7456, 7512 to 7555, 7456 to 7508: -1.7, 29.2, 29.5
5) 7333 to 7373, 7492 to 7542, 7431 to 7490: -0.7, 28.9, 29.9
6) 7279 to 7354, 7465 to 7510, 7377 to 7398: 0.2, 29.2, 30.2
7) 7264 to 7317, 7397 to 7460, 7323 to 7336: 0.0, 29.2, 29.1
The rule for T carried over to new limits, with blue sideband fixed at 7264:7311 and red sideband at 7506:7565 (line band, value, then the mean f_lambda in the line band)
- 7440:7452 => -0.05 angstrom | 29.5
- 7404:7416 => 0.32 angstrom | 28.5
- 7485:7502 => -0.61 angstrom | 30.5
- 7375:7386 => 0.09 angstrom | 29.1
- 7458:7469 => -0.37 angstrom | 30.4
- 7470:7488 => -0.40 angstrom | 30.1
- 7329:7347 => 0.29 angstrom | 28.8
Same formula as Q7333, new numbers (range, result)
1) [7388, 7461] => 26.04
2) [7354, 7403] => 26.55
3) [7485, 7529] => 27.91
